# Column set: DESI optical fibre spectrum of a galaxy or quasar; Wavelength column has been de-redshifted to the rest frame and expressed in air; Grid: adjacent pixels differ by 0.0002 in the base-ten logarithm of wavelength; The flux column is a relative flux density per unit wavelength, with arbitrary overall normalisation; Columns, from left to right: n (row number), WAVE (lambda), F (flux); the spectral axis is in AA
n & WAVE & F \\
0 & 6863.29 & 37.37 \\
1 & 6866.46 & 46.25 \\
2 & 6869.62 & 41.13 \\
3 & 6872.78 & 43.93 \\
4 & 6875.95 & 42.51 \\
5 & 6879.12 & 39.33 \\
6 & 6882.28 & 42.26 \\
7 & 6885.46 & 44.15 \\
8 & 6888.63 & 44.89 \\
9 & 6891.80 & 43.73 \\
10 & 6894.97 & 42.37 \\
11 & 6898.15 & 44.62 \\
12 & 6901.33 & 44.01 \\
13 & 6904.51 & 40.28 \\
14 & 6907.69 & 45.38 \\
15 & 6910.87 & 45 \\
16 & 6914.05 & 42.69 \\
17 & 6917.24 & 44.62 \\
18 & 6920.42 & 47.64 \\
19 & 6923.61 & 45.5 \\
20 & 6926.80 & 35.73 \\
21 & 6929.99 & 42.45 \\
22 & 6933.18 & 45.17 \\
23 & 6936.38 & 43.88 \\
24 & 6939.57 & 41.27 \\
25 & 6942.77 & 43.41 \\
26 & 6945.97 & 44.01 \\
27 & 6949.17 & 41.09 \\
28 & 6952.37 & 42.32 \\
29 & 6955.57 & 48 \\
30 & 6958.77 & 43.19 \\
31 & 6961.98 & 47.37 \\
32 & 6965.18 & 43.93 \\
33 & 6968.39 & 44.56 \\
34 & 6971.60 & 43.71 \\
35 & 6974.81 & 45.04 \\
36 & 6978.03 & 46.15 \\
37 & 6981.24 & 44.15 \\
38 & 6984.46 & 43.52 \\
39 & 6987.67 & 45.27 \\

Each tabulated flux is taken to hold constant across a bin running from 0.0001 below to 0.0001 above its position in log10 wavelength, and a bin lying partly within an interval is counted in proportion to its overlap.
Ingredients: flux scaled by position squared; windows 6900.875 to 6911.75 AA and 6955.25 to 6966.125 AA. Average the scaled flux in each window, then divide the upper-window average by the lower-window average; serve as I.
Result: 1.1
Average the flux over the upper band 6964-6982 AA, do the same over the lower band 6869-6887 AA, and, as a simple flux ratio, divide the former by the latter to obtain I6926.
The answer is 1.06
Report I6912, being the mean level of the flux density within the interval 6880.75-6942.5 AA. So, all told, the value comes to 43.4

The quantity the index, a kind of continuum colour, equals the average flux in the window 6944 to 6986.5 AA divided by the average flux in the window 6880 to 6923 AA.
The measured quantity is 1.0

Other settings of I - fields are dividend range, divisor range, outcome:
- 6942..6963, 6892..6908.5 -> 1.04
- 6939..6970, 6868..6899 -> 1.05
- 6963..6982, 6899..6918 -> 1.04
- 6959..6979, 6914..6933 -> 1.05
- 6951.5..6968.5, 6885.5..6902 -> 1.04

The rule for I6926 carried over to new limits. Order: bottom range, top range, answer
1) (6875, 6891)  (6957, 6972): 1.05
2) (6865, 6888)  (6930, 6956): 1.01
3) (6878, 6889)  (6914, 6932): 1.01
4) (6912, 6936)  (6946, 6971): 1.02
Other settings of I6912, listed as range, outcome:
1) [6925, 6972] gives 43.3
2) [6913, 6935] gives 43.4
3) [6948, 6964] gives 44.5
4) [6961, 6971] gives 45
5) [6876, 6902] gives 43.1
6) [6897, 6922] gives 44.3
